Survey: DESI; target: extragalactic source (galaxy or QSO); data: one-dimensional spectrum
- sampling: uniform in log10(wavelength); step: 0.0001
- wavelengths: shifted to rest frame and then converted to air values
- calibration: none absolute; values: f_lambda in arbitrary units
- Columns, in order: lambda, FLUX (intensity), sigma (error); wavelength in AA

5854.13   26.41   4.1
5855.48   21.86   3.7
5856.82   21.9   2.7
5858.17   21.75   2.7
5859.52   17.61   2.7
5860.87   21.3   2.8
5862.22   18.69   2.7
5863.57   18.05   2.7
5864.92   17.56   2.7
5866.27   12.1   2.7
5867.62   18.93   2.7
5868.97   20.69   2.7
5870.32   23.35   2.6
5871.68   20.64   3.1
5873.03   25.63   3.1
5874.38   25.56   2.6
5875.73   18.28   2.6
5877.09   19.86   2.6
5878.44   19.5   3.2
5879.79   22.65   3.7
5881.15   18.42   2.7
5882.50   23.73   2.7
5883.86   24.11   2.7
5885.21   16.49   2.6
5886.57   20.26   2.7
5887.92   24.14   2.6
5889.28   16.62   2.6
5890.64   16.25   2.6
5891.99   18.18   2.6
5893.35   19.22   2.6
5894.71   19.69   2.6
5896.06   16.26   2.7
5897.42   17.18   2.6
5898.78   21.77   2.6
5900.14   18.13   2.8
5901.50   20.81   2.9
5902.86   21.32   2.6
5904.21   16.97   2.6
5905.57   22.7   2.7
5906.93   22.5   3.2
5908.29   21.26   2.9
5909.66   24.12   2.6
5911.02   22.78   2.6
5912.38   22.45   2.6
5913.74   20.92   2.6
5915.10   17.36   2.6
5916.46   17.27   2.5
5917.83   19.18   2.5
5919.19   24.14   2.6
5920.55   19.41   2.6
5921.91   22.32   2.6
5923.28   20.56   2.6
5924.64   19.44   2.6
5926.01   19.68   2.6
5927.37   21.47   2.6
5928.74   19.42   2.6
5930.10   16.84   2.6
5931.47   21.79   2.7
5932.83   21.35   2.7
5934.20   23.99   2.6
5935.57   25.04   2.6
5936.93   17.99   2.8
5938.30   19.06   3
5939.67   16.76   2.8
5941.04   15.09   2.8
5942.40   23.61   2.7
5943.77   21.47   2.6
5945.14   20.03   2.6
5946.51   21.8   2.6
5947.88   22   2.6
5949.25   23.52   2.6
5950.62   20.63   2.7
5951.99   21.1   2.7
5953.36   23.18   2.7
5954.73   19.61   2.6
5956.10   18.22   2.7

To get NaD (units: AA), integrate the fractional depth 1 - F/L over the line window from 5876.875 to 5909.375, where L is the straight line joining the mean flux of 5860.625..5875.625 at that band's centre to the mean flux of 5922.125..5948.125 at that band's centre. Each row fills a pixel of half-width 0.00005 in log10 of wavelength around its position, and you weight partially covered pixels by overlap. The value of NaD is 0.4 AA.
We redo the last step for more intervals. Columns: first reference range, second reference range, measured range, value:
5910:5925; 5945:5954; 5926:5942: 1.0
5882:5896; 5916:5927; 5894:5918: -0.2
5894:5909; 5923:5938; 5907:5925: -0.6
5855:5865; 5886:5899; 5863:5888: -1.3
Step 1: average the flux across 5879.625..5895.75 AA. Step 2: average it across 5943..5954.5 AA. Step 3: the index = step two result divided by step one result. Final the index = 1.09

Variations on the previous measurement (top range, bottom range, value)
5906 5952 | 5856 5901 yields 1.05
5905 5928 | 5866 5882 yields 1.01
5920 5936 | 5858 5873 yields 1.08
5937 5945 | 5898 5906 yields 0.95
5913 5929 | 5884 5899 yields 1.07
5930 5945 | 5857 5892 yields 1.02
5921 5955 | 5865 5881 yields 1.01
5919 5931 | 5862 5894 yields 1.01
